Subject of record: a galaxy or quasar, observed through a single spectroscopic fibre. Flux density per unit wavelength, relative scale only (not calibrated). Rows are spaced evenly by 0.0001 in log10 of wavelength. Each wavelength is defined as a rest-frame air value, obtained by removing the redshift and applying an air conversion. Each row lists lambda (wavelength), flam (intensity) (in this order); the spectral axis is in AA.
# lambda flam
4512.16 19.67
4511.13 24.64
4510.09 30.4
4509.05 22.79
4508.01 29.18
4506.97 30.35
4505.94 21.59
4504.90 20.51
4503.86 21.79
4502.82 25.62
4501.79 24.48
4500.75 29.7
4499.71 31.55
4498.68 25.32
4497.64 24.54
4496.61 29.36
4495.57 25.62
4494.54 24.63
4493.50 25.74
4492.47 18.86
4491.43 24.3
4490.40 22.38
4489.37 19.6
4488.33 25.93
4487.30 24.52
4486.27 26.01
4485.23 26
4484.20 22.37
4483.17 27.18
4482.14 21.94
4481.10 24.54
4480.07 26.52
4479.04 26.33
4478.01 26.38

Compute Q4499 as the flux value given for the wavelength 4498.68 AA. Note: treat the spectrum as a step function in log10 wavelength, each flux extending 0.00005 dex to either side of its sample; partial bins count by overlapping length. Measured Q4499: 25.32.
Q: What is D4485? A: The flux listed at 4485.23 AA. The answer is 26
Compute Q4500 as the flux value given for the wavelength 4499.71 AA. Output 31.55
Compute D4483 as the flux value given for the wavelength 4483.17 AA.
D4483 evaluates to 27.18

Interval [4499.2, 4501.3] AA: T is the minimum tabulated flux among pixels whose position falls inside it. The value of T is 29.7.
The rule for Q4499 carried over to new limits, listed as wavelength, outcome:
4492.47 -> 18.86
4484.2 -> 22.37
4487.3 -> 24.52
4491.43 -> 24.3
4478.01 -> 26.38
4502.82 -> 25.62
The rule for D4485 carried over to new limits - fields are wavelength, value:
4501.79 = 24.48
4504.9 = 20.51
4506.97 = 30.35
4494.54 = 24.63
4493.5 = 25.74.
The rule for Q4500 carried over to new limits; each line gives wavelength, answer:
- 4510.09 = 30.4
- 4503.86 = 21.79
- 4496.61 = 29.36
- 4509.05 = 22.79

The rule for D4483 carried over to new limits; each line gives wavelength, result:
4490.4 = 22.38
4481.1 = 24.54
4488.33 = 25.93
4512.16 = 19.67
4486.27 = 26.01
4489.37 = 19.6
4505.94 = 21.59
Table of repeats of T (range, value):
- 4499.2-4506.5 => 20.51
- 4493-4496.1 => 24.63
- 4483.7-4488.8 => 22.37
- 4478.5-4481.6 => 24.54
